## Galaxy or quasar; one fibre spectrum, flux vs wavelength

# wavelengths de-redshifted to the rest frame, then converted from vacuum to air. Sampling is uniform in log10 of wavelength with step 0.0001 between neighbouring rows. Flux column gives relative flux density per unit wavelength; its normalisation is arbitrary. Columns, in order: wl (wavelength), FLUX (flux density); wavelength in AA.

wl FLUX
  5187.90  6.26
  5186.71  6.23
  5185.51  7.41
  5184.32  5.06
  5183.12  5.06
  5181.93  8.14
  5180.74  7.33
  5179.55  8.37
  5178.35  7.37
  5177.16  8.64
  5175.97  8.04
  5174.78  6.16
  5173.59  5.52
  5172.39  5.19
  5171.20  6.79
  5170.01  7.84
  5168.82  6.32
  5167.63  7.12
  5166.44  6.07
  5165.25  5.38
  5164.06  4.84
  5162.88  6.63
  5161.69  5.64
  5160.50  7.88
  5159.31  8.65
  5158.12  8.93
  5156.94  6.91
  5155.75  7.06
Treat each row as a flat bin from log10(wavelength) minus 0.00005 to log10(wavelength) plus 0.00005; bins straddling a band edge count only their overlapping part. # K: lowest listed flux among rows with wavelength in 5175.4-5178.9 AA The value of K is 7.37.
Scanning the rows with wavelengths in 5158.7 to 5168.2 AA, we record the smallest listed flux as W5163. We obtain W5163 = 4.84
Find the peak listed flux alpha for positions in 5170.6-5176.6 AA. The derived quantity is 8.04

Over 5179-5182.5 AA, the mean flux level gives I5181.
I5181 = 7.95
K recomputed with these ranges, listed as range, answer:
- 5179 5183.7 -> 5.06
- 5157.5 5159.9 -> 8.65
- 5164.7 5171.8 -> 5.38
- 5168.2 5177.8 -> 5.19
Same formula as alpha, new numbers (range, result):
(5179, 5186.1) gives 8.37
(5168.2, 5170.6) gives 7.84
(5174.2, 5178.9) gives 8.64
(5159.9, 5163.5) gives 7.88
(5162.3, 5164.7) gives 6.63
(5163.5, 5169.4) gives 7.12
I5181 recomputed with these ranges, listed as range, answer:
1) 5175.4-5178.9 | 8.03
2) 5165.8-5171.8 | 6.82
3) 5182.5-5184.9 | 5.09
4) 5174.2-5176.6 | 7.14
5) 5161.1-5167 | 5.72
